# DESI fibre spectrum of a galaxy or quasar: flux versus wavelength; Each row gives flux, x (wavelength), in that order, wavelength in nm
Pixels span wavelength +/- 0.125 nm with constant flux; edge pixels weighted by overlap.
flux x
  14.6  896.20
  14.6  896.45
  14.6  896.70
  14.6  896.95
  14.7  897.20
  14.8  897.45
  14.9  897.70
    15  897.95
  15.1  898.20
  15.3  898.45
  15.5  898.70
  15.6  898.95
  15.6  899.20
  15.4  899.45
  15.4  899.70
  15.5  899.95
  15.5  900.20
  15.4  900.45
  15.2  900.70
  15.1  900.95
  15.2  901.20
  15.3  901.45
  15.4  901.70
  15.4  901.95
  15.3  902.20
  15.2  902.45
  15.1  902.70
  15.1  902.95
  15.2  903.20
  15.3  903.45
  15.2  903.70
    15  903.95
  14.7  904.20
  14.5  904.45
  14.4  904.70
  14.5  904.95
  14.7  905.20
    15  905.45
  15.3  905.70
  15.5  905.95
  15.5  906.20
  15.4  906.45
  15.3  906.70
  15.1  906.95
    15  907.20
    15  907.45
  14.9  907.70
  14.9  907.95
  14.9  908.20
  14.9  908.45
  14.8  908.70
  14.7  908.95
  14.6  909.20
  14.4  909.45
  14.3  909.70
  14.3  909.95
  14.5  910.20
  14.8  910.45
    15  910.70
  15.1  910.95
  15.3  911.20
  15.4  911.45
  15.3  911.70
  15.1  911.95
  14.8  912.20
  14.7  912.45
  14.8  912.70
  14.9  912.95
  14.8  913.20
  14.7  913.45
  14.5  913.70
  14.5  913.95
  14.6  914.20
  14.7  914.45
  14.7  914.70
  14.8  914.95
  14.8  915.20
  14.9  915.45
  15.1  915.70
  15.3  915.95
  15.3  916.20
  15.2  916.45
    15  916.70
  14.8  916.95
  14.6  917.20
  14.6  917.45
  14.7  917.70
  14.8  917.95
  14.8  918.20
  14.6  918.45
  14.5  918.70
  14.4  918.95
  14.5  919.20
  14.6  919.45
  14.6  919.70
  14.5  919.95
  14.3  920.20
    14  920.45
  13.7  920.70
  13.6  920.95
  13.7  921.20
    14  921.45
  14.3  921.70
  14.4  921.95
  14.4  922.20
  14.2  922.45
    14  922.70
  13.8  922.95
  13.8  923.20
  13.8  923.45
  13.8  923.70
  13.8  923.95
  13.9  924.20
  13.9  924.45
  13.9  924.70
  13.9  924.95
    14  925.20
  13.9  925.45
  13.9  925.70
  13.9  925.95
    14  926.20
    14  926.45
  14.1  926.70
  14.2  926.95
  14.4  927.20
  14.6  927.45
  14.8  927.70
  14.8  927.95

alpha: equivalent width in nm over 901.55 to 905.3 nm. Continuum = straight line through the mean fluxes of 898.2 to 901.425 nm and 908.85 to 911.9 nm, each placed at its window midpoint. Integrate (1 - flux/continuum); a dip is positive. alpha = 0.05 nm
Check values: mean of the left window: 15.4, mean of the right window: 14.8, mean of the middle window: 15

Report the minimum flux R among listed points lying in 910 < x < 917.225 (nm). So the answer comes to 14.5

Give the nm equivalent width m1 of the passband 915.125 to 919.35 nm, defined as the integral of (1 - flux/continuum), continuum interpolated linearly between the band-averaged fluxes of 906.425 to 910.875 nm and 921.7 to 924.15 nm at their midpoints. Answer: -0.14 nm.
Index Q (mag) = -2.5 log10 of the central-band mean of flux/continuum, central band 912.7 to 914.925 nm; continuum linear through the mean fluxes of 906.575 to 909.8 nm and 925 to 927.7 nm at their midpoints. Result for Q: -0.01 mag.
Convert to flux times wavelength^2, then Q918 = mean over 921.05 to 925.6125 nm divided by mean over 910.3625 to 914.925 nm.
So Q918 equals 0.96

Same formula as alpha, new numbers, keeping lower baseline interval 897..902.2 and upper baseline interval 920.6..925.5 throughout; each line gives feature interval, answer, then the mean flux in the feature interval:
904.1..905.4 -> 0.03 nm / 14.6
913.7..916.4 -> -0.09 nm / 14.9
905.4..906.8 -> -0.04 nm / 15.4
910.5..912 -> -0.06 nm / 15.2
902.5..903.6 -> -0.01 nm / 15.2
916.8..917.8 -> -0.03 nm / 14.7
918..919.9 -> -0.05 nm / 14.6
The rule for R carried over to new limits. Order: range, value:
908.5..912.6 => 14.3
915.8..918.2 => 14.6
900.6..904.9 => 14.4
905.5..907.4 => 15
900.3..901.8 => 15.1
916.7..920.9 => 13.7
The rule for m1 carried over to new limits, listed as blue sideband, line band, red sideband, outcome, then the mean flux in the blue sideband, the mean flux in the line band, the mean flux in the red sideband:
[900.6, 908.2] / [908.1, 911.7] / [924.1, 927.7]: 0.01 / 15.1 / 14.8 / 14.1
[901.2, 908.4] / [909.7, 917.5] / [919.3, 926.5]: -0.16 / 15.1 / 14.9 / 14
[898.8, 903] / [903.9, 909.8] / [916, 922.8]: 0.07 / 15.3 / 14.9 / 14.5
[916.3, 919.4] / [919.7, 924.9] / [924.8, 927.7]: 0.14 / 14.7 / 14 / 14.1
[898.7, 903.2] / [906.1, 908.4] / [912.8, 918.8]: 0.00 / 15.3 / 15.1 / 14.8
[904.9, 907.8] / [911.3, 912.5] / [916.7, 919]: -0.01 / 15.1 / 15.1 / 14.7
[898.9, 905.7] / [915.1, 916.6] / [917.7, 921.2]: -0.06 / 15.2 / 15.1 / 14.4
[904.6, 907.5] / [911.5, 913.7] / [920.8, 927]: -0.03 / 15.1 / 14.9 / 14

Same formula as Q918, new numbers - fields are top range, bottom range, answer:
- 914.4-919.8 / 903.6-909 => 1.01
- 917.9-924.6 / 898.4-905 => 0.97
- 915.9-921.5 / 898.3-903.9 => 0.99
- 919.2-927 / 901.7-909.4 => 0.97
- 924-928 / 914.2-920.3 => 0.98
